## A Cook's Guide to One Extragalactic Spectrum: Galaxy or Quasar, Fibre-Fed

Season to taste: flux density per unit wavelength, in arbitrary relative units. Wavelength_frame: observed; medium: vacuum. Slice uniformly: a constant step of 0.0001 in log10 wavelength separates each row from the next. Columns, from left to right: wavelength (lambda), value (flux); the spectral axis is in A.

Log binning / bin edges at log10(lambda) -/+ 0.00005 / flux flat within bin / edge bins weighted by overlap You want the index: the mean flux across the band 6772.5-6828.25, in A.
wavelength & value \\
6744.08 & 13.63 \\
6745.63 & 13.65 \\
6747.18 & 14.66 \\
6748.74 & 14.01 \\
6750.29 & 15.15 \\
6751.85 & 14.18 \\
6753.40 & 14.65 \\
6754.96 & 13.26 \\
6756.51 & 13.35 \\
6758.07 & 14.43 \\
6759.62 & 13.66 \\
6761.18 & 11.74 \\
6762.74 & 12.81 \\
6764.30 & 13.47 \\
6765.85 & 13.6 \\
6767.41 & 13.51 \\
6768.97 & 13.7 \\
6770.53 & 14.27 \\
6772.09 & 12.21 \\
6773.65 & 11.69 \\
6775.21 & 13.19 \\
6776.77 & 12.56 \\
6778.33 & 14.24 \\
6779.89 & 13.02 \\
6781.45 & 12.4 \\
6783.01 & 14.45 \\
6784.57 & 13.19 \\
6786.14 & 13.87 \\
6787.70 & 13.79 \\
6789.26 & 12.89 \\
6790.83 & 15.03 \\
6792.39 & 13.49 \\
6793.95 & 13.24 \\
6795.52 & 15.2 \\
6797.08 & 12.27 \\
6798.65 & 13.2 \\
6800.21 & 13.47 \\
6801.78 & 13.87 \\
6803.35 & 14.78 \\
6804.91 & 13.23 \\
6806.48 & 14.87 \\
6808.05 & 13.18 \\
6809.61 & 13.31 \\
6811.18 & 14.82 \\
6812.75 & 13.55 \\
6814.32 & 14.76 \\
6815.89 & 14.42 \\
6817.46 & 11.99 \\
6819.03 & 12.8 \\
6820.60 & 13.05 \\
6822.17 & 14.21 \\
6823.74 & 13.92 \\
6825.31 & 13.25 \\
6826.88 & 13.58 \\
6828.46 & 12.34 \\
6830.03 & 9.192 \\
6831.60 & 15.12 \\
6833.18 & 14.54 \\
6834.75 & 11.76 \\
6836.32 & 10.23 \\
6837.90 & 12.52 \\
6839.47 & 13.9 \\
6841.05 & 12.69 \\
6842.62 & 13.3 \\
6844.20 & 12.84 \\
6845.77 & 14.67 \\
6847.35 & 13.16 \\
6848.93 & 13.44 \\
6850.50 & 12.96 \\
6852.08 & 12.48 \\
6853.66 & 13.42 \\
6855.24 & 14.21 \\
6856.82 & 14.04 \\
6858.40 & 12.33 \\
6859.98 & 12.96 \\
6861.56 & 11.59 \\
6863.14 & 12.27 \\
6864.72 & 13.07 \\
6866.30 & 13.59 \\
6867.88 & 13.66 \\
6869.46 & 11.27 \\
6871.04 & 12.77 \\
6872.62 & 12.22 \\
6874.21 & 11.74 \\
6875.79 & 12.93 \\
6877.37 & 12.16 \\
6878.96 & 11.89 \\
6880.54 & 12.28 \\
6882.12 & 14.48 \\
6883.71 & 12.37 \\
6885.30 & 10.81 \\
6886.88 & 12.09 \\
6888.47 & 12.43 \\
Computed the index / 13.5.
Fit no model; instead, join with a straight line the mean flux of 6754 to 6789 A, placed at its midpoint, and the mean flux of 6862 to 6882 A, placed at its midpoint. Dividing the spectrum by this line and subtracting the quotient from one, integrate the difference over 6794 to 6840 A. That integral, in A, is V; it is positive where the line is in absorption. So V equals -1.40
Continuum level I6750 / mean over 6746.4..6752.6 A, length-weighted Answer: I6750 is 14.5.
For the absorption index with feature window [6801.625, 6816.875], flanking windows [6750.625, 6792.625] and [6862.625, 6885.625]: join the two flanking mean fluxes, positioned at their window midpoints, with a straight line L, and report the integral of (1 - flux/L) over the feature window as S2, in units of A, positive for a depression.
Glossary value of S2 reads -1.1 A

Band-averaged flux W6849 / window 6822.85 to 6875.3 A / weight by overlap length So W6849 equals 12.9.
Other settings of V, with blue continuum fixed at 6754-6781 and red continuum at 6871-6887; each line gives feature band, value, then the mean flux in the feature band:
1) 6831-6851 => -0.8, 13.2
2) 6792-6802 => -0.4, 13.5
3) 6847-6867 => -0.8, 13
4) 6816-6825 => -0.3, 13.3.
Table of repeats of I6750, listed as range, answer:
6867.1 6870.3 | 12.5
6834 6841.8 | 12.2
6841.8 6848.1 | 13.5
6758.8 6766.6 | 13.1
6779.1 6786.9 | 13.4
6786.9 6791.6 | 13.9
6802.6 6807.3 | 14.3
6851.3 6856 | 13.4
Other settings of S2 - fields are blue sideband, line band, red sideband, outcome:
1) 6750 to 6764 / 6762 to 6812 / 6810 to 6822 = 0.4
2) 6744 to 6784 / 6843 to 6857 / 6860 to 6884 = -0.7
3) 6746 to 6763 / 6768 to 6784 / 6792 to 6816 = 0.8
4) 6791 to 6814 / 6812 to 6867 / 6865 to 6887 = 0.2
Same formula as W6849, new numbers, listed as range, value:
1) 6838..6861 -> 13.3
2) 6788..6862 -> 13.3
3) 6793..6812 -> 13.8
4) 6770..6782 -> 12.9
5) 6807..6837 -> 13.2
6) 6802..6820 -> 13.8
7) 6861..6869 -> 12.8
